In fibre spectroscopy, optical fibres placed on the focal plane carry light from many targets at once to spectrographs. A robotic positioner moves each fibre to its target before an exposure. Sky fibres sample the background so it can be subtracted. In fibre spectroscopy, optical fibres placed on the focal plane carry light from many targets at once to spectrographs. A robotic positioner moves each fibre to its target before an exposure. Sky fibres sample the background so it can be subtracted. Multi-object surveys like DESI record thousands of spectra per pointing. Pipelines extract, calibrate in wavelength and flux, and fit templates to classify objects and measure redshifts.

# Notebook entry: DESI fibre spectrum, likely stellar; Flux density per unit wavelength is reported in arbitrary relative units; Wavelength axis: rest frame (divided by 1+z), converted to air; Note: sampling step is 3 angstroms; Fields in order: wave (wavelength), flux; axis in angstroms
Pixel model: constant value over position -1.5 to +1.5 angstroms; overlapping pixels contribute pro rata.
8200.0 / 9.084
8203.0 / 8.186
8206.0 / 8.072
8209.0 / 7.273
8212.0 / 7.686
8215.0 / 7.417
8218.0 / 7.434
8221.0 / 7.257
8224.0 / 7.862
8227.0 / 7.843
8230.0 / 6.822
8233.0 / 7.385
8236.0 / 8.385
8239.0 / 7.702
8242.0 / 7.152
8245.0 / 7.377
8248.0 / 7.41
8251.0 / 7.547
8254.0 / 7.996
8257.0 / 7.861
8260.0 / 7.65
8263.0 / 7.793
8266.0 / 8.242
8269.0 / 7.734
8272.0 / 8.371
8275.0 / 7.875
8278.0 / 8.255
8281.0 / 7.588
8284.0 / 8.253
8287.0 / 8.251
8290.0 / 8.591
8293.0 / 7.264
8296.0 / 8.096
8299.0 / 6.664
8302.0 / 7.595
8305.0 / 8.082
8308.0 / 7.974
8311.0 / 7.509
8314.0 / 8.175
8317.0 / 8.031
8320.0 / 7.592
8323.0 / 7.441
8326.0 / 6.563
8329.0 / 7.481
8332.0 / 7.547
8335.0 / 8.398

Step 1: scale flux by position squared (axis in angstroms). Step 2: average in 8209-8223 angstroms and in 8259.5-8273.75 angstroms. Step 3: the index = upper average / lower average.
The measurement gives 1.1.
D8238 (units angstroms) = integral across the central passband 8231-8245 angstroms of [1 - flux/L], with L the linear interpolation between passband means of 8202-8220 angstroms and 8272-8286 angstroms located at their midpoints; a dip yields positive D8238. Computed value 0.4 angstroms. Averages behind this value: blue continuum 7.65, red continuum 8.04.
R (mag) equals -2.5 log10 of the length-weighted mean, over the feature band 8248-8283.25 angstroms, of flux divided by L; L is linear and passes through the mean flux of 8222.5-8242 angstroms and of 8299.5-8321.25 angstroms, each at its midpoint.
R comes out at -0.03 mag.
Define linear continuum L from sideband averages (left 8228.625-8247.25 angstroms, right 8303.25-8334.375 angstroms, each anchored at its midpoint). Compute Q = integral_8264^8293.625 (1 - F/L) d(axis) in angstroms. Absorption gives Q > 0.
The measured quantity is -1.9 angstroms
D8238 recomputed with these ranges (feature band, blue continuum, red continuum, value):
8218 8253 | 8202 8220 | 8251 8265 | 0.9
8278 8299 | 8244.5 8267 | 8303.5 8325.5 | -0.5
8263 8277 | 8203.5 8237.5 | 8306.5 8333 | -0.8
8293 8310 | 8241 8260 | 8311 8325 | 0.1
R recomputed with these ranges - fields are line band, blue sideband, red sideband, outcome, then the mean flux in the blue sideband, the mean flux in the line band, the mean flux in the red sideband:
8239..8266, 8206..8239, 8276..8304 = 0.01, 7.57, 7.64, 7.84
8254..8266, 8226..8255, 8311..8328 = -0.04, 7.55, 7.86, 7.55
